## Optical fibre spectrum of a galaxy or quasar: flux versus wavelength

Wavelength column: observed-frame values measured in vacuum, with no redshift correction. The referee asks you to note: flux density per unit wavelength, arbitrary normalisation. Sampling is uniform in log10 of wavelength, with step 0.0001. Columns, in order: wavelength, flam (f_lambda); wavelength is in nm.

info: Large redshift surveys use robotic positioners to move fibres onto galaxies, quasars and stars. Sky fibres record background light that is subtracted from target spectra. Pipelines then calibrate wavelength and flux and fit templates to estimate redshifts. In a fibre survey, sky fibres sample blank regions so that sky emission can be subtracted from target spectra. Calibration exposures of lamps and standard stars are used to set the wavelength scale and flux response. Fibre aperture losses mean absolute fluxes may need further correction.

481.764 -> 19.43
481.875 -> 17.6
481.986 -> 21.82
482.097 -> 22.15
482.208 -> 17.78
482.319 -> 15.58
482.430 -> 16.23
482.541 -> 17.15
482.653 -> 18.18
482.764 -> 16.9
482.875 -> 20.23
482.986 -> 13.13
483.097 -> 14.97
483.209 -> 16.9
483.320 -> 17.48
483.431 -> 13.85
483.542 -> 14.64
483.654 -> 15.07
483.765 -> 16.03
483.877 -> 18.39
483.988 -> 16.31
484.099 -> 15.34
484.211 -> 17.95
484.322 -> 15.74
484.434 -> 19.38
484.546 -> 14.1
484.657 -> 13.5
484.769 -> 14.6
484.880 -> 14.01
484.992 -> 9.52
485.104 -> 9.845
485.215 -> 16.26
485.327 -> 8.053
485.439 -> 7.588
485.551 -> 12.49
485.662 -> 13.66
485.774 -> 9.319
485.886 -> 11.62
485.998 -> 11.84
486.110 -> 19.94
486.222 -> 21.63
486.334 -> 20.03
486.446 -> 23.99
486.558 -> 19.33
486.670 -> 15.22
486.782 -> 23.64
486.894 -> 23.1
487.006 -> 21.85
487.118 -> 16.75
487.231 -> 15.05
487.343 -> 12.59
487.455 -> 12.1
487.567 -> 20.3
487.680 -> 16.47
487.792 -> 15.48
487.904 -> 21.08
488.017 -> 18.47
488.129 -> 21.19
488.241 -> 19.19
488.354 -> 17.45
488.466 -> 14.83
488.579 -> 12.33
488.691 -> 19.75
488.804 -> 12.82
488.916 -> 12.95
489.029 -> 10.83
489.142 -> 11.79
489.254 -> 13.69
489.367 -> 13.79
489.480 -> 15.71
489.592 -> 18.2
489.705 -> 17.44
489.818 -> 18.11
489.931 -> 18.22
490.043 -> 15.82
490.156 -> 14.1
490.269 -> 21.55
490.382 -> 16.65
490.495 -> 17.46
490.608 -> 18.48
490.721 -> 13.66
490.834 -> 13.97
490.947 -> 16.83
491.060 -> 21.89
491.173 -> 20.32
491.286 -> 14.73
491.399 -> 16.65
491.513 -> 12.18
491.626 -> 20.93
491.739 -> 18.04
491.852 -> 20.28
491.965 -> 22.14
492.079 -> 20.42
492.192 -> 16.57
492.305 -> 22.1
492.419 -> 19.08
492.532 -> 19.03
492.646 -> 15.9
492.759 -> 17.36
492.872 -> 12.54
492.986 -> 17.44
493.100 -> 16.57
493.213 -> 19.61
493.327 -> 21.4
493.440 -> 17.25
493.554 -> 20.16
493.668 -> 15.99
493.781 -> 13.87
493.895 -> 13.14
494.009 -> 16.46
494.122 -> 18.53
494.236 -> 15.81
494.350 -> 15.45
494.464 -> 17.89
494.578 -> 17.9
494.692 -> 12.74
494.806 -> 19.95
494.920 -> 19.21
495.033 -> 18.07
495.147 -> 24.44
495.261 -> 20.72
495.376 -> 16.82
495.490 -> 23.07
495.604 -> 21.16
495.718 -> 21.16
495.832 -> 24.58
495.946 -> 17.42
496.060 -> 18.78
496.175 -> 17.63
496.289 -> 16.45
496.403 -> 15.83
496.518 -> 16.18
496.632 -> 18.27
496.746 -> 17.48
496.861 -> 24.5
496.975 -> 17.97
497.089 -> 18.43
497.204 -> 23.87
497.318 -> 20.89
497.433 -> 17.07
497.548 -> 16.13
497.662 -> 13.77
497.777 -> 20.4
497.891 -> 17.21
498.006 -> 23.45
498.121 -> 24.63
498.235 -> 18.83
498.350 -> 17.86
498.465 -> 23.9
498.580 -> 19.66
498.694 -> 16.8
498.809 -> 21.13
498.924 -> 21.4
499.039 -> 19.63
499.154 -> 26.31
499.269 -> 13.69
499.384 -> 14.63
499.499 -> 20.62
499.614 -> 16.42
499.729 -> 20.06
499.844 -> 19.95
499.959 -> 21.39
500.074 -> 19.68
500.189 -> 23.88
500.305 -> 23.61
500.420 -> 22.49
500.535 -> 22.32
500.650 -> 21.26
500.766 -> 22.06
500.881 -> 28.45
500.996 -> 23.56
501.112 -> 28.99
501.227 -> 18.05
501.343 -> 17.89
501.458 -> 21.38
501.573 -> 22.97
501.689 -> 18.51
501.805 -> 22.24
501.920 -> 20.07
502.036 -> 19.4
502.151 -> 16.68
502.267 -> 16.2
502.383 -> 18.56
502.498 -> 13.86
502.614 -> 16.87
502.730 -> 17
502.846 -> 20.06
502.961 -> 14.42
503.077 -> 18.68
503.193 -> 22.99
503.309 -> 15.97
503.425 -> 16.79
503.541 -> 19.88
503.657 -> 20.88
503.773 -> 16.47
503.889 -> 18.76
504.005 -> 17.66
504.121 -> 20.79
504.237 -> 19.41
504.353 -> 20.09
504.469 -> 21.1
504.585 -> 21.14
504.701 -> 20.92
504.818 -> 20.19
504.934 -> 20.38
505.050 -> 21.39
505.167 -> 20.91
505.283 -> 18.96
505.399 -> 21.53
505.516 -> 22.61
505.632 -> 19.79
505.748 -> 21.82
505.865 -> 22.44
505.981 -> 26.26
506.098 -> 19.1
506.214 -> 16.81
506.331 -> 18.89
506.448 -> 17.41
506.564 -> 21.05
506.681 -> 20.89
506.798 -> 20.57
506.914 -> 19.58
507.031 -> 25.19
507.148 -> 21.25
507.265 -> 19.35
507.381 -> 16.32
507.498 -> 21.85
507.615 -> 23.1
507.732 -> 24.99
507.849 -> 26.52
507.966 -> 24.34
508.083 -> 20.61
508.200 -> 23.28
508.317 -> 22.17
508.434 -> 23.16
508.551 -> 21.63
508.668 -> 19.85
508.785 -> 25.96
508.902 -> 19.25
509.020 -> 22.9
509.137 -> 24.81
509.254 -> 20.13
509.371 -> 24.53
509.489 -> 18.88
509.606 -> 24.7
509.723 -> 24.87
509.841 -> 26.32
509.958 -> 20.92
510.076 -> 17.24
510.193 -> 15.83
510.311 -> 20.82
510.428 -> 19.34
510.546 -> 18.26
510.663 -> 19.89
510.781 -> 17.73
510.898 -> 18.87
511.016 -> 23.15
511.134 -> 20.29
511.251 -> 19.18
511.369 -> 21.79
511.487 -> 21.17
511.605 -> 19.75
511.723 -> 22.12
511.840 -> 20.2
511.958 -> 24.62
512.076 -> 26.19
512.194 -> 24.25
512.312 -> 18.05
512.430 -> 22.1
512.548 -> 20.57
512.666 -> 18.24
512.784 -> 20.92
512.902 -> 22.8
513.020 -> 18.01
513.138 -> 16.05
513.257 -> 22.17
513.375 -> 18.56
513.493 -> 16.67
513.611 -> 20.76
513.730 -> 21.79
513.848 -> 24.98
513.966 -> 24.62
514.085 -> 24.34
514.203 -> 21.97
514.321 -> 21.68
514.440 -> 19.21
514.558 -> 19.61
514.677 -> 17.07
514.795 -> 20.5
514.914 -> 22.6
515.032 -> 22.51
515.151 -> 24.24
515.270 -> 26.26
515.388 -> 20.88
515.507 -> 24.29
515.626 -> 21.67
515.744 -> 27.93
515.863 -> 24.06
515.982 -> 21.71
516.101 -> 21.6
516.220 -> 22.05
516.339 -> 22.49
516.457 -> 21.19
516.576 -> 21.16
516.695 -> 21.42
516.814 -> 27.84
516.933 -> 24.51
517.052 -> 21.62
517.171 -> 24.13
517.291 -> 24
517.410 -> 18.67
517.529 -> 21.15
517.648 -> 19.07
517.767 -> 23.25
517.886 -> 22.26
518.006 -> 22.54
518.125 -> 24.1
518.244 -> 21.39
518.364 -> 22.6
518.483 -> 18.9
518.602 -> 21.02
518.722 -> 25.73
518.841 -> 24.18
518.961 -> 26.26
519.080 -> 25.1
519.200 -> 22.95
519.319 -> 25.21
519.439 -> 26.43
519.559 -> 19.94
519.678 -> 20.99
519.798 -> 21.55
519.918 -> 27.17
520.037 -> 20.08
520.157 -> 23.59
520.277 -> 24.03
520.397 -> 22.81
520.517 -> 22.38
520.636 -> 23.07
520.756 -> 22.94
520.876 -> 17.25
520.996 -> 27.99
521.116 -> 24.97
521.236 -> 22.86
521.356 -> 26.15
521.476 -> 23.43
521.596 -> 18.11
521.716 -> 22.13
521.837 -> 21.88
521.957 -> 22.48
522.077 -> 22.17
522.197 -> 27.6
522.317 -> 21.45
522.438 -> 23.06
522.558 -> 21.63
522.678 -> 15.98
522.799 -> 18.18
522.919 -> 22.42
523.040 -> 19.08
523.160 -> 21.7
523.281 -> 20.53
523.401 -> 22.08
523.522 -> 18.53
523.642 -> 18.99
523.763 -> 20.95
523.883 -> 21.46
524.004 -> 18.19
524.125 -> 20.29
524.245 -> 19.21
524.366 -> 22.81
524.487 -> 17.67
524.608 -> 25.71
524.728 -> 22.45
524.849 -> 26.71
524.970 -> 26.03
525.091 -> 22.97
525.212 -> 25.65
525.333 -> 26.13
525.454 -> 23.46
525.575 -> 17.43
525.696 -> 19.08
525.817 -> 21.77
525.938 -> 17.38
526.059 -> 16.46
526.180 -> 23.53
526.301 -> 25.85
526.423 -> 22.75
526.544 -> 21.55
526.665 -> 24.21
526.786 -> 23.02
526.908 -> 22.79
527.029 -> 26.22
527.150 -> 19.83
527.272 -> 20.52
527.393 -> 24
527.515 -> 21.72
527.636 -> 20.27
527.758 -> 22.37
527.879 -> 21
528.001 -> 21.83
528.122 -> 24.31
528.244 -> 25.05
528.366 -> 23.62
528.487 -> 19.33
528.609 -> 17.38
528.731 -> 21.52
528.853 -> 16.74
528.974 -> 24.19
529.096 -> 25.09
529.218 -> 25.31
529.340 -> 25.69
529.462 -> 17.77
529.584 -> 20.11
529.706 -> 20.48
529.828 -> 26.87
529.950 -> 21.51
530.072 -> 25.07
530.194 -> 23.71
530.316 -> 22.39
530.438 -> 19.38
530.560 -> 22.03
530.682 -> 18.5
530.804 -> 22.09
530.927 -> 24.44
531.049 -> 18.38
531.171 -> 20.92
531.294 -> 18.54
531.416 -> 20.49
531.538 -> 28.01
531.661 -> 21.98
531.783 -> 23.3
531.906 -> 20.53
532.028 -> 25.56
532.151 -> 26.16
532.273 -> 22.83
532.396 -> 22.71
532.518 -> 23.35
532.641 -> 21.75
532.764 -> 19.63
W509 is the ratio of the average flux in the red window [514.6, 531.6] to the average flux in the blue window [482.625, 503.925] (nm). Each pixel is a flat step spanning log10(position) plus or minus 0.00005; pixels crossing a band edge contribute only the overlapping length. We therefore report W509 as 1.2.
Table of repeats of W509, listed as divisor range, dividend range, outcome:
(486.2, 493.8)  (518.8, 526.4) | 1.27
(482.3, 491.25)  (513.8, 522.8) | 1.40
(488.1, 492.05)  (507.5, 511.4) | 1.30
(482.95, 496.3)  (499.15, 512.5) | 1.23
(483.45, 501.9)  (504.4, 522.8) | 1.22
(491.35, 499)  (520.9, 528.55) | 1.18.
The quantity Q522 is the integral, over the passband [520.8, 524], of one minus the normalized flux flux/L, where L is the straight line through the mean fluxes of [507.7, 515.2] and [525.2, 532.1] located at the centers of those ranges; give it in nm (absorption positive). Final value 0.03 nm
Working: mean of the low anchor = 21.4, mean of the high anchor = 22.1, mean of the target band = 21.6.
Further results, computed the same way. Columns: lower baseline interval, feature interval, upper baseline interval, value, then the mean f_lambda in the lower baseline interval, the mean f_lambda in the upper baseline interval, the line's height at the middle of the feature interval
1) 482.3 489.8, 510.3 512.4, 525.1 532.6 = -0.134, 15.9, 22.2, 19.6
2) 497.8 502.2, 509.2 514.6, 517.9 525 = 0.170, 20.8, 22.3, 21.6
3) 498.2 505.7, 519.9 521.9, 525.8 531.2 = -0.139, 20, 22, 21.4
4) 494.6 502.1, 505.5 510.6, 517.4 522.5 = -0.035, 20.1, 22.9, 21.3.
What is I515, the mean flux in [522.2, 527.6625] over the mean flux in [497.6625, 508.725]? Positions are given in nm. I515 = 1.06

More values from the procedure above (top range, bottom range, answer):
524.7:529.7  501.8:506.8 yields 1.14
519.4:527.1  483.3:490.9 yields 1.39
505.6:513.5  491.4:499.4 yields 1.13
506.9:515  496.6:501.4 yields 1.04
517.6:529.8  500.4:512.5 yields 1.07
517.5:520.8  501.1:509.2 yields 1.12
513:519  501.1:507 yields 1.12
